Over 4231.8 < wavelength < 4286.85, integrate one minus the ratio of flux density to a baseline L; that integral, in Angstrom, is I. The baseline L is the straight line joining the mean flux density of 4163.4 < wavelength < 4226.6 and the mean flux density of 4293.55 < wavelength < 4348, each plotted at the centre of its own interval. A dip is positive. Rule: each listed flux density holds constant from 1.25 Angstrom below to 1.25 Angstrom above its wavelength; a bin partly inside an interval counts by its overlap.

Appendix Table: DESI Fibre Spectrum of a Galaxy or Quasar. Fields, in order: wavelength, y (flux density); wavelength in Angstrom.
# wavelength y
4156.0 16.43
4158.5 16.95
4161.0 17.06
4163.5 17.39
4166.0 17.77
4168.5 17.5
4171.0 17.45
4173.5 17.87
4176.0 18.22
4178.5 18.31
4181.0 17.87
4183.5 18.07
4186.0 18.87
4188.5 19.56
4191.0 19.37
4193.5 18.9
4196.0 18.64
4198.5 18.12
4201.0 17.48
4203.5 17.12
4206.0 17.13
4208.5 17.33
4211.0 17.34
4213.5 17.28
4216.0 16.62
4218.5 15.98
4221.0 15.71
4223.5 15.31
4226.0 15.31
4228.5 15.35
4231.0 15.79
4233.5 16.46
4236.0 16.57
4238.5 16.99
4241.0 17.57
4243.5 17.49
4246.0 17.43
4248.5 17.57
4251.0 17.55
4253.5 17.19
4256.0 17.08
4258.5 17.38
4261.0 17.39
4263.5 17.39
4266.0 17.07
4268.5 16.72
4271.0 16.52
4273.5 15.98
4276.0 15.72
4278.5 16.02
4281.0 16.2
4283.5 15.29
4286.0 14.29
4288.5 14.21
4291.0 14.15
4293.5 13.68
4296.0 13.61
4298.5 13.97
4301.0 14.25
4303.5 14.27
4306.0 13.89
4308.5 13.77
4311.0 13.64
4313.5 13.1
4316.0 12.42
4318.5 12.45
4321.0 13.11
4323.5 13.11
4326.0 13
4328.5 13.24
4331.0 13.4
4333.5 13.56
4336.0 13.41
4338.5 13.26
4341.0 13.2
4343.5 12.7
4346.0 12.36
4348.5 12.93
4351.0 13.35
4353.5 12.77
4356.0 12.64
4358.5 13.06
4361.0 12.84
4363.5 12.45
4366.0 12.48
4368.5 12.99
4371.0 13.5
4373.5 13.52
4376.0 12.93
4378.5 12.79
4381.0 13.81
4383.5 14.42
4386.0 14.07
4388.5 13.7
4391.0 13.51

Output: -4.75 Angstrom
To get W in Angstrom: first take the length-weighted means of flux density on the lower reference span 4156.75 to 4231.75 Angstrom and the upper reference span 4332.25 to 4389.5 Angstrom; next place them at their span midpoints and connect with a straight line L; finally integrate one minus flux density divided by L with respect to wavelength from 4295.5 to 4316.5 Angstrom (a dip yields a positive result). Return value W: 1.2 Angstrom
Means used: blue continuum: 17.4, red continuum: 13.2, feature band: 13.7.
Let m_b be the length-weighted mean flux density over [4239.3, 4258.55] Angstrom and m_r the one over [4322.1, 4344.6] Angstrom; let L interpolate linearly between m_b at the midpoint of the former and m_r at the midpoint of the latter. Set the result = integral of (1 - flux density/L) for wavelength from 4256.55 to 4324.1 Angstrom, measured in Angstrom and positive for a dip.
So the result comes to 2.4 Angstrom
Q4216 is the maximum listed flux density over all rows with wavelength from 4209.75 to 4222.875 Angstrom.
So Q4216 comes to 17.34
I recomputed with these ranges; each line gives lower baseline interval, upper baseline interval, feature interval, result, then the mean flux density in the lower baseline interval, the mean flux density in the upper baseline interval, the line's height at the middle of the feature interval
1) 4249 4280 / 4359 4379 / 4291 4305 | 1.5 Angstrom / 16.8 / 12.9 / 15.6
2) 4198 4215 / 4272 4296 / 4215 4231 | 1.1 Angstrom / 17.4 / 15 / 16.9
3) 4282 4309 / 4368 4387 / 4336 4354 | 1.0 Angstrom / 14.2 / 13.5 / 13.8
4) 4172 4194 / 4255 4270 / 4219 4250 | 2.1 Angstrom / 18.5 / 17.2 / 17.6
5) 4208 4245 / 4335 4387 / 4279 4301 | 0.6 Angstrom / 16.5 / 13.1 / 14.9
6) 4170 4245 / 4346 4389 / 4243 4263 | -1.5 Angstrom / 17.3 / 13.2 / 16.1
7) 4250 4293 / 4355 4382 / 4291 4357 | 5.3 Angstrom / 16.2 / 13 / 14.5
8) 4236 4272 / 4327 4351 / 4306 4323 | 1.4 Angstrom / 17.2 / 13.1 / 14.3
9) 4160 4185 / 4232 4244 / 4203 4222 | 0.5 Angstrom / 17.8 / 17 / 17.3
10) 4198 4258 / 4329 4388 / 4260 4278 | -1.1 Angstrom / 16.8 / 13.2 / 15.7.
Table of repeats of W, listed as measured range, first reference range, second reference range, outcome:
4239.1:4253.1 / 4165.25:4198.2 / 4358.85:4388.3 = -0.7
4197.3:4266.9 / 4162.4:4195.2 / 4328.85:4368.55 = -1.4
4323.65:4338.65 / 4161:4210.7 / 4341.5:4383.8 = 0.6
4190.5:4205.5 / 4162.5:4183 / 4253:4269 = -0.4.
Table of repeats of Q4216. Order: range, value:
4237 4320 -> 17.57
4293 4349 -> 14.27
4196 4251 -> 18.64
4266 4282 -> 17.07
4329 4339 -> 13.56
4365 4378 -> 13.52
